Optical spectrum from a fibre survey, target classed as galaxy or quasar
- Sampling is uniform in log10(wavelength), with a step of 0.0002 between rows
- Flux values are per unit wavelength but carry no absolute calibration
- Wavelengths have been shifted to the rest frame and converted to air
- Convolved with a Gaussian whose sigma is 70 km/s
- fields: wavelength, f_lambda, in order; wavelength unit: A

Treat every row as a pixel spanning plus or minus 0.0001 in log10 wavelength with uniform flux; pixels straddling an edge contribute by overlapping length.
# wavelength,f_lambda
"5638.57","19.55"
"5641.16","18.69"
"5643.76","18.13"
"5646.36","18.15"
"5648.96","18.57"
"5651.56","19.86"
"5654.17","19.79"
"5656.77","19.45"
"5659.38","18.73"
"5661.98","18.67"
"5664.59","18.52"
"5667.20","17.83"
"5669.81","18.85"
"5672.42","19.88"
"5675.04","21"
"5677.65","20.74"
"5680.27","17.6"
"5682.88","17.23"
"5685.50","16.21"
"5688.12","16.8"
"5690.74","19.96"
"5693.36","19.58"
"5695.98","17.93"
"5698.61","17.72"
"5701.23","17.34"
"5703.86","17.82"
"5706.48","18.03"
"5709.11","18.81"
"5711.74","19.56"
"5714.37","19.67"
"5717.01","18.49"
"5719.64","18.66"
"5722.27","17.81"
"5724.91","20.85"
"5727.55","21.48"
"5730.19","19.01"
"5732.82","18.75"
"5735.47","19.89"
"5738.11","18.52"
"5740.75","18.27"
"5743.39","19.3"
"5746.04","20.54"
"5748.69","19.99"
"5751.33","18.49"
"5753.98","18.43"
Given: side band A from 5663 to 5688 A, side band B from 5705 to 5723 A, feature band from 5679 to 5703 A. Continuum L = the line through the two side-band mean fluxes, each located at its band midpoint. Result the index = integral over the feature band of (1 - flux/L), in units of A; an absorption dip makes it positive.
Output 1.0 A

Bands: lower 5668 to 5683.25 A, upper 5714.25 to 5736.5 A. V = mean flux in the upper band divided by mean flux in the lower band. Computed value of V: 1.0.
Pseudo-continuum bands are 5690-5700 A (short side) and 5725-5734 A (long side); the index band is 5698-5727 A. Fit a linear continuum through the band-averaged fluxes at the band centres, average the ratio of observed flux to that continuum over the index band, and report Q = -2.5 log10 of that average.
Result 0.04 mag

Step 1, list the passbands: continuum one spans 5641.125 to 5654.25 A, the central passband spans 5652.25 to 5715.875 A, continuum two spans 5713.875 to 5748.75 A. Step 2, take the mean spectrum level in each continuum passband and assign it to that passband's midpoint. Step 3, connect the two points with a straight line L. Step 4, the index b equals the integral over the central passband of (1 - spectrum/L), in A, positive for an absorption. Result 1.2 A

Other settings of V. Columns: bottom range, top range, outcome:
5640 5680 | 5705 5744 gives 1.00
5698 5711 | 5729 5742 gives 1.05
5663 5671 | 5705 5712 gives 1.02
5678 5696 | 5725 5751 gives 1.08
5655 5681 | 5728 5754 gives 1.00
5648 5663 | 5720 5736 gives 1.02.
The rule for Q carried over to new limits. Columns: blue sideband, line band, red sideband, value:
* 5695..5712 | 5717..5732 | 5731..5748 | -0.04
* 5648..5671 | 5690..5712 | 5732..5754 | 0.04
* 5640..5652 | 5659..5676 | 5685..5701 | -0.04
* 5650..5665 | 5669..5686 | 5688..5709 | -0.01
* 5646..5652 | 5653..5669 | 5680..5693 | -0.02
